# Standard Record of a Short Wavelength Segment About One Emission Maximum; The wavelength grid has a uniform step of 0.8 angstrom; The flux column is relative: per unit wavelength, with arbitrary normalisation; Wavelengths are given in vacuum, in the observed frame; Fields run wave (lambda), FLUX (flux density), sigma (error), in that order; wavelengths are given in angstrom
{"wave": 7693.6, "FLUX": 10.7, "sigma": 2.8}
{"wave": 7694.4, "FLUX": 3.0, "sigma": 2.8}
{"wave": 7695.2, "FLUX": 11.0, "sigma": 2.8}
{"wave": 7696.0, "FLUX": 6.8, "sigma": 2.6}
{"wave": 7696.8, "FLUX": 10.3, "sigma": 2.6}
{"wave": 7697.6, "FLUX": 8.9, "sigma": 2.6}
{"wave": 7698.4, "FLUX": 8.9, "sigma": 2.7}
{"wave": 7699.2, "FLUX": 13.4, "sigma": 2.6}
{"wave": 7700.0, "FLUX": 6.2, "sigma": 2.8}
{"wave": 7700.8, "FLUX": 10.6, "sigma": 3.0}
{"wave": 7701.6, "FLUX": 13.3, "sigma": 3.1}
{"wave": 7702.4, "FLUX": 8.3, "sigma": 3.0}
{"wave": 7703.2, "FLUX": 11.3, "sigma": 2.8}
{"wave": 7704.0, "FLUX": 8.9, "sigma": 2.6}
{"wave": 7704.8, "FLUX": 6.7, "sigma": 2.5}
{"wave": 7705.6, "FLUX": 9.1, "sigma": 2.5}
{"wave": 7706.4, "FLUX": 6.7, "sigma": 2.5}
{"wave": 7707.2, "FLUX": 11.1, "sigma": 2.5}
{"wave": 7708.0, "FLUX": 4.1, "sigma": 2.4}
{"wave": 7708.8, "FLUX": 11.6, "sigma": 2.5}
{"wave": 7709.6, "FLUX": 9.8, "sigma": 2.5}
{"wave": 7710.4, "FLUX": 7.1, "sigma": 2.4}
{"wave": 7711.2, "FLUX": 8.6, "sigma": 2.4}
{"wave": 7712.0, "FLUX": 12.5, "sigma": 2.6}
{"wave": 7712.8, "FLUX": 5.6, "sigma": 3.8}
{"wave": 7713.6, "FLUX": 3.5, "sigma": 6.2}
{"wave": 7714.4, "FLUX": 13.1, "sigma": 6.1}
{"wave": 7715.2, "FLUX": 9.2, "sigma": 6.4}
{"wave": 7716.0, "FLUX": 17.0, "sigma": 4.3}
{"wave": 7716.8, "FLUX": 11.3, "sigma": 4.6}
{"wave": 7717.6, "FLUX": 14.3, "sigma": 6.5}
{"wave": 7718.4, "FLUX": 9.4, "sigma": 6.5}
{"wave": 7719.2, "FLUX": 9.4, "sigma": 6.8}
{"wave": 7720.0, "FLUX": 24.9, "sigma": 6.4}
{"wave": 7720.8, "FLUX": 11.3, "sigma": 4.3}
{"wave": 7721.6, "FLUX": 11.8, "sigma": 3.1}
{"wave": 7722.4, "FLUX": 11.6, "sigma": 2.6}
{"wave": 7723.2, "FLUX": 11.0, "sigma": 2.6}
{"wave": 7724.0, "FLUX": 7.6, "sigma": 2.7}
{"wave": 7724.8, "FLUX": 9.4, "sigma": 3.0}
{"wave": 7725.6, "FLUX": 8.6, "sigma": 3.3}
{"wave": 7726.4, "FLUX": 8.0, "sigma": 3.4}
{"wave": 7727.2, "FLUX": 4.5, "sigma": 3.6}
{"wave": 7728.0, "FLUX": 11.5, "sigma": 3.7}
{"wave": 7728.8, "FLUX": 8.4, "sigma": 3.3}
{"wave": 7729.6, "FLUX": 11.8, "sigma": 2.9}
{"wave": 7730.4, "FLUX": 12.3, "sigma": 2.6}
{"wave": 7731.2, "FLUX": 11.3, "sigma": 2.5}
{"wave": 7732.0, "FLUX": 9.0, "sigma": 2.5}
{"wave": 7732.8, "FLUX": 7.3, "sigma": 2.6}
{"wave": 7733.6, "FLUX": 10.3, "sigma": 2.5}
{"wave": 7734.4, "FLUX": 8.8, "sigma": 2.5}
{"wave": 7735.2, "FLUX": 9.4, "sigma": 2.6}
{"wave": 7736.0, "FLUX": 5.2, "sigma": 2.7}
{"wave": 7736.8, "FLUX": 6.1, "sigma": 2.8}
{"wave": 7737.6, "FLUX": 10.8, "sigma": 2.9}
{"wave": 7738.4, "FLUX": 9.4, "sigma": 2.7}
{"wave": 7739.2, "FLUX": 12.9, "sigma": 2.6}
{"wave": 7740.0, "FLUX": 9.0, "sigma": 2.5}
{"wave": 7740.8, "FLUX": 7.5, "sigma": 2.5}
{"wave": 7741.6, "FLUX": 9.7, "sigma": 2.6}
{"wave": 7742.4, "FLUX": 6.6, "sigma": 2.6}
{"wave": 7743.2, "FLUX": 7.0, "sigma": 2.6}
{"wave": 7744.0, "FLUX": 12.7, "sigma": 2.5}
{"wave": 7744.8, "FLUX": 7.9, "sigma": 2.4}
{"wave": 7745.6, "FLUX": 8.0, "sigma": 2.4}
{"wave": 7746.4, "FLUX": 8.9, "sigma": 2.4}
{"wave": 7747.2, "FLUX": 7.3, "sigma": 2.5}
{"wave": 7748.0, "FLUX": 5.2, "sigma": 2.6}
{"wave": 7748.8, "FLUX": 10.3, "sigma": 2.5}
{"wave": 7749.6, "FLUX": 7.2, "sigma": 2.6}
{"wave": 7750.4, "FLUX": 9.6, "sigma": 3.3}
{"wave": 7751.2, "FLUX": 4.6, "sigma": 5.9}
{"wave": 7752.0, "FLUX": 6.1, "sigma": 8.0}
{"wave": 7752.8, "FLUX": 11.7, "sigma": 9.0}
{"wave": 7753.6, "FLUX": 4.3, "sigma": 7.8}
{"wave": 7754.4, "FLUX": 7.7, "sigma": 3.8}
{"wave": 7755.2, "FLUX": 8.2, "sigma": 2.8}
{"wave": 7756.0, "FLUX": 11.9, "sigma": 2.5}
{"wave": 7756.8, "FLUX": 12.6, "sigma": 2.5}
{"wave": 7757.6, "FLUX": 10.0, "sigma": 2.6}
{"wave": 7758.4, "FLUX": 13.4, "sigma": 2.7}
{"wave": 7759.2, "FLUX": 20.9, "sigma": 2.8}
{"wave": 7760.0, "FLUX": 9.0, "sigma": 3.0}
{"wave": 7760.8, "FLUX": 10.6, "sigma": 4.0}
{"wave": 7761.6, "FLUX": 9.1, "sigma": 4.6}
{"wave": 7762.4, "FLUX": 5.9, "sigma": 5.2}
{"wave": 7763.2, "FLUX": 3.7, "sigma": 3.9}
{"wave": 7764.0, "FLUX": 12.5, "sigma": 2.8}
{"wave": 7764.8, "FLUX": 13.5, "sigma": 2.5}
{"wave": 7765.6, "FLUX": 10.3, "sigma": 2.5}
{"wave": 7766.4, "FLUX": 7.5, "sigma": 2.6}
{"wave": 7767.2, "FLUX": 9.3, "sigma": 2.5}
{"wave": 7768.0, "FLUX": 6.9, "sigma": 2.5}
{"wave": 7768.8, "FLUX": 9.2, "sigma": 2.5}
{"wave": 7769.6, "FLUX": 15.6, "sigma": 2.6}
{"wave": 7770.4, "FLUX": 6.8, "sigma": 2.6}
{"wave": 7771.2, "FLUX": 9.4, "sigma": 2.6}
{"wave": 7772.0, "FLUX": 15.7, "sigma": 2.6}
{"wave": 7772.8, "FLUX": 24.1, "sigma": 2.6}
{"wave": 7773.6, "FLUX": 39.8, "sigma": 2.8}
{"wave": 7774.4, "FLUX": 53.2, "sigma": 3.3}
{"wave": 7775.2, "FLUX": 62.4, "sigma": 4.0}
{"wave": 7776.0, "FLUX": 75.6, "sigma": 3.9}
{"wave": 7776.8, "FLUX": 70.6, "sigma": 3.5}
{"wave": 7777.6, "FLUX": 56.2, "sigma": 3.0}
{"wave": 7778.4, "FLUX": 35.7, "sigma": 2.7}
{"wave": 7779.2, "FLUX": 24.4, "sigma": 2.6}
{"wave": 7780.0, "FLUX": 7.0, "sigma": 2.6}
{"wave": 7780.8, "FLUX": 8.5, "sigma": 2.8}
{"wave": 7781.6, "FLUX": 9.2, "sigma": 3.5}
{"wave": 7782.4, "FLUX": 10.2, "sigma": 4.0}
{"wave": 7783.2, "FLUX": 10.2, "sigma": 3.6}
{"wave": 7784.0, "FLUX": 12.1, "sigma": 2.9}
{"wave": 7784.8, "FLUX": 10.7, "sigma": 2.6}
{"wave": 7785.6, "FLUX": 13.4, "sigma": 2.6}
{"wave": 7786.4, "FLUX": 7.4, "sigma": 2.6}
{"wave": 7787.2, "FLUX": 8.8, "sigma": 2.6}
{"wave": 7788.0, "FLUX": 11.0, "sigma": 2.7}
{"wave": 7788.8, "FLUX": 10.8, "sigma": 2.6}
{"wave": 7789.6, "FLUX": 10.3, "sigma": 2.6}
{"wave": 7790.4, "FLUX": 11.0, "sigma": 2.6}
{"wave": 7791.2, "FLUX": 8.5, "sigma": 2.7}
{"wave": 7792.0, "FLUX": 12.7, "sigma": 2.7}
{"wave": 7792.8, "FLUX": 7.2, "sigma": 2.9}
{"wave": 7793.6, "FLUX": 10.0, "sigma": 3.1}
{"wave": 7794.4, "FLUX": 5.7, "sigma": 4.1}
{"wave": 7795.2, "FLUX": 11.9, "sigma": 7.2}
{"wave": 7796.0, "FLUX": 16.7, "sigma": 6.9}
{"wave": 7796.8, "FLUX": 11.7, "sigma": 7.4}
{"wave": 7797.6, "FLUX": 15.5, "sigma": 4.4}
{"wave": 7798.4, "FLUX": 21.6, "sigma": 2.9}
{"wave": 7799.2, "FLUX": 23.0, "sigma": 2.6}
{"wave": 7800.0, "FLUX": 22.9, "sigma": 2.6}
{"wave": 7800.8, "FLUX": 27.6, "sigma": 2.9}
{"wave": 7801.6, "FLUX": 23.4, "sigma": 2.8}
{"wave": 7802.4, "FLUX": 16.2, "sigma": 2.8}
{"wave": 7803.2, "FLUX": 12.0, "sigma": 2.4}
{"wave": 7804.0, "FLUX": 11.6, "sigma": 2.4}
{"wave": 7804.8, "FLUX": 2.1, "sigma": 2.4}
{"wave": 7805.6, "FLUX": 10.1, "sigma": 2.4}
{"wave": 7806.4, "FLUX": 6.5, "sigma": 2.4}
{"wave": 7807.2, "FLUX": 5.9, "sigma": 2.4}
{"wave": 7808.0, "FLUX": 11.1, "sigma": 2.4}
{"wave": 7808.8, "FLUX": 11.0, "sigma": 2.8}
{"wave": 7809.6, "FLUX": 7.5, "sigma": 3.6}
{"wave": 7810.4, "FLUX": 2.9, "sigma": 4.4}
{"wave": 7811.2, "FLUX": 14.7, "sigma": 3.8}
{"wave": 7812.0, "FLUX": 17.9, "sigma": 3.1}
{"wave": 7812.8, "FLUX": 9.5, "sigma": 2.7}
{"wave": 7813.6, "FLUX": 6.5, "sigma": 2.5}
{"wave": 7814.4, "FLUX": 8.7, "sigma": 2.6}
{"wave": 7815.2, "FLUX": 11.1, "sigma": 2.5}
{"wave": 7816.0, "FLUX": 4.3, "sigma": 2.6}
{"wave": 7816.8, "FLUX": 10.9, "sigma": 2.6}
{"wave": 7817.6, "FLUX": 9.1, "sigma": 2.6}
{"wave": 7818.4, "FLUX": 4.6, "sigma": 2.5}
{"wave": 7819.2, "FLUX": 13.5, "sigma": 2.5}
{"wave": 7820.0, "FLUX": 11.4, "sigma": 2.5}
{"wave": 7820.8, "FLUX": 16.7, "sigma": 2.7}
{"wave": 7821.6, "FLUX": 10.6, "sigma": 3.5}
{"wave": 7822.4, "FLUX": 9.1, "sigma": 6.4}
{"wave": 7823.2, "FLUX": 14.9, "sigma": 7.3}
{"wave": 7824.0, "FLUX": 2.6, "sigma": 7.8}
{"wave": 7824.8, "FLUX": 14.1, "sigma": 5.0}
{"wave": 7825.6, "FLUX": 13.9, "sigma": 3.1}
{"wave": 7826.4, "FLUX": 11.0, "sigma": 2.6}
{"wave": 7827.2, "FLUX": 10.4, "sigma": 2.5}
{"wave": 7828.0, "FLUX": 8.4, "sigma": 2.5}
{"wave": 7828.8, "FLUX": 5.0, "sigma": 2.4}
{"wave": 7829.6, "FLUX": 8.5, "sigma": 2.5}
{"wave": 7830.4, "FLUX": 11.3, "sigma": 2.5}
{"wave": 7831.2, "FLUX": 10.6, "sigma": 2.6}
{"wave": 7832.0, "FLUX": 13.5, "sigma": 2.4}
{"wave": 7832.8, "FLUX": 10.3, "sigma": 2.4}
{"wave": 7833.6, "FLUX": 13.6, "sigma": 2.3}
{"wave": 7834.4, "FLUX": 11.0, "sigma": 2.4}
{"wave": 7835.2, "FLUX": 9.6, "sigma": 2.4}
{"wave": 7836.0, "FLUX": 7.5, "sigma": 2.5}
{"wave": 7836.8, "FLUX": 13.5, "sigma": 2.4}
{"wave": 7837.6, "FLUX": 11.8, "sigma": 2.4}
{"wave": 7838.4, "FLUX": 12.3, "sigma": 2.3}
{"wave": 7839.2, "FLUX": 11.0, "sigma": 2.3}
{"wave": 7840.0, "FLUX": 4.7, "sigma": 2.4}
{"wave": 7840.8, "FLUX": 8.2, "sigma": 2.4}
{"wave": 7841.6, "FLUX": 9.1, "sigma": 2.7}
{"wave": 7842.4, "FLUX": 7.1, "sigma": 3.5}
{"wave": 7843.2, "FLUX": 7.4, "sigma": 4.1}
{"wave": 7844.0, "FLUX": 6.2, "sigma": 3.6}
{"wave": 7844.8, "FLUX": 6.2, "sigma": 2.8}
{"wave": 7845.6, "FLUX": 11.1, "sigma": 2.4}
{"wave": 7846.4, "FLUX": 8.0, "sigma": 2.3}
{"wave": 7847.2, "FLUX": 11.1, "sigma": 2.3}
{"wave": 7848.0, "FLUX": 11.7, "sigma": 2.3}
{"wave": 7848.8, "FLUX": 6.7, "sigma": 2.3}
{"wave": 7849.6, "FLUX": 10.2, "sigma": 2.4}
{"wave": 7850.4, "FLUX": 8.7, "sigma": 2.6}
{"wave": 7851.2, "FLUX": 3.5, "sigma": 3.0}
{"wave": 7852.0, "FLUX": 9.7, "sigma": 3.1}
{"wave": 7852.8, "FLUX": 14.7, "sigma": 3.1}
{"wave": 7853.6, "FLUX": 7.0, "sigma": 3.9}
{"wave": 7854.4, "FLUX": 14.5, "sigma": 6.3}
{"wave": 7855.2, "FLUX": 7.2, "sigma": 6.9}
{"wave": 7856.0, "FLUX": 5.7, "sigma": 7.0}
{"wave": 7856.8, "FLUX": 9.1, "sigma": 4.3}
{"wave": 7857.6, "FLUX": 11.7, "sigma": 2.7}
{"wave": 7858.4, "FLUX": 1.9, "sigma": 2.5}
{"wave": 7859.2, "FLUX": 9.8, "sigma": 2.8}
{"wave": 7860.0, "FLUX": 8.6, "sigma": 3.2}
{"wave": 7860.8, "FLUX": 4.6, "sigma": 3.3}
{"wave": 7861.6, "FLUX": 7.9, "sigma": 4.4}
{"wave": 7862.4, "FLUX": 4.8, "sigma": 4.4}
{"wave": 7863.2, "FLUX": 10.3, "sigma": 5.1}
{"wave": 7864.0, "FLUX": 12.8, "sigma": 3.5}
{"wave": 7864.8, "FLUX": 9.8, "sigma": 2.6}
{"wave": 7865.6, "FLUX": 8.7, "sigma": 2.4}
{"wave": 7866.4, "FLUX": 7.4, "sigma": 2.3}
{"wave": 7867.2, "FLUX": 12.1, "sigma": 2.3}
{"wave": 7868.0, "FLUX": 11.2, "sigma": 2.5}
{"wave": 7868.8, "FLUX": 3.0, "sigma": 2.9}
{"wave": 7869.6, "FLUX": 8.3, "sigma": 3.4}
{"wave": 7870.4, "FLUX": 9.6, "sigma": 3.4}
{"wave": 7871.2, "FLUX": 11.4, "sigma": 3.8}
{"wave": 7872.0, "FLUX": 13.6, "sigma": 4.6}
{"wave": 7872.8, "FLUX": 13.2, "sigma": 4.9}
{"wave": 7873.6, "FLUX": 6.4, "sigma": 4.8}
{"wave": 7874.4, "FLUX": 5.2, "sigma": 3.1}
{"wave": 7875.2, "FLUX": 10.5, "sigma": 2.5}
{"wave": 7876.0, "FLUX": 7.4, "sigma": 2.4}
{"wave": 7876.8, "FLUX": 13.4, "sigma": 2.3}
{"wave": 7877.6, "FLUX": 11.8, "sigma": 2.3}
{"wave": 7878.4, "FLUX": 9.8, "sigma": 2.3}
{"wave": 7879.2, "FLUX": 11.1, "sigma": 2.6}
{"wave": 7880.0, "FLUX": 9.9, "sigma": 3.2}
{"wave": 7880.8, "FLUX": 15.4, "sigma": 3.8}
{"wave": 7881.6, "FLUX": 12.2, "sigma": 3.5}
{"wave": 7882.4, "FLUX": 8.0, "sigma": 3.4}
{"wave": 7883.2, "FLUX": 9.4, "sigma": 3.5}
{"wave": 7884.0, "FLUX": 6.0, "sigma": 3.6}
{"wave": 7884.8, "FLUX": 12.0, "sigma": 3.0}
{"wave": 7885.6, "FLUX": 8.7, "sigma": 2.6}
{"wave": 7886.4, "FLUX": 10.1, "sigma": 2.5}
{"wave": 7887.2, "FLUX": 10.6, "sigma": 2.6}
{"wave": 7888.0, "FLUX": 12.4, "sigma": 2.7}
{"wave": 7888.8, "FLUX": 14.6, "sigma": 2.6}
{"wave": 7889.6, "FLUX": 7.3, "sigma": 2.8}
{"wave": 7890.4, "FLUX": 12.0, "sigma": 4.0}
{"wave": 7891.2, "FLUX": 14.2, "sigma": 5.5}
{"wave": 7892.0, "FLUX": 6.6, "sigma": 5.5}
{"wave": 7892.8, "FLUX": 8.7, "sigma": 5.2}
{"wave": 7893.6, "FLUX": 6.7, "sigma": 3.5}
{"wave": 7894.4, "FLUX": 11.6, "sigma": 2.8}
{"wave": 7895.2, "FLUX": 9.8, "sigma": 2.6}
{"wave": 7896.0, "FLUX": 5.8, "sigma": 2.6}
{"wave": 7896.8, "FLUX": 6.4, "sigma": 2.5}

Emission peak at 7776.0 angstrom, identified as H-alpha 6563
